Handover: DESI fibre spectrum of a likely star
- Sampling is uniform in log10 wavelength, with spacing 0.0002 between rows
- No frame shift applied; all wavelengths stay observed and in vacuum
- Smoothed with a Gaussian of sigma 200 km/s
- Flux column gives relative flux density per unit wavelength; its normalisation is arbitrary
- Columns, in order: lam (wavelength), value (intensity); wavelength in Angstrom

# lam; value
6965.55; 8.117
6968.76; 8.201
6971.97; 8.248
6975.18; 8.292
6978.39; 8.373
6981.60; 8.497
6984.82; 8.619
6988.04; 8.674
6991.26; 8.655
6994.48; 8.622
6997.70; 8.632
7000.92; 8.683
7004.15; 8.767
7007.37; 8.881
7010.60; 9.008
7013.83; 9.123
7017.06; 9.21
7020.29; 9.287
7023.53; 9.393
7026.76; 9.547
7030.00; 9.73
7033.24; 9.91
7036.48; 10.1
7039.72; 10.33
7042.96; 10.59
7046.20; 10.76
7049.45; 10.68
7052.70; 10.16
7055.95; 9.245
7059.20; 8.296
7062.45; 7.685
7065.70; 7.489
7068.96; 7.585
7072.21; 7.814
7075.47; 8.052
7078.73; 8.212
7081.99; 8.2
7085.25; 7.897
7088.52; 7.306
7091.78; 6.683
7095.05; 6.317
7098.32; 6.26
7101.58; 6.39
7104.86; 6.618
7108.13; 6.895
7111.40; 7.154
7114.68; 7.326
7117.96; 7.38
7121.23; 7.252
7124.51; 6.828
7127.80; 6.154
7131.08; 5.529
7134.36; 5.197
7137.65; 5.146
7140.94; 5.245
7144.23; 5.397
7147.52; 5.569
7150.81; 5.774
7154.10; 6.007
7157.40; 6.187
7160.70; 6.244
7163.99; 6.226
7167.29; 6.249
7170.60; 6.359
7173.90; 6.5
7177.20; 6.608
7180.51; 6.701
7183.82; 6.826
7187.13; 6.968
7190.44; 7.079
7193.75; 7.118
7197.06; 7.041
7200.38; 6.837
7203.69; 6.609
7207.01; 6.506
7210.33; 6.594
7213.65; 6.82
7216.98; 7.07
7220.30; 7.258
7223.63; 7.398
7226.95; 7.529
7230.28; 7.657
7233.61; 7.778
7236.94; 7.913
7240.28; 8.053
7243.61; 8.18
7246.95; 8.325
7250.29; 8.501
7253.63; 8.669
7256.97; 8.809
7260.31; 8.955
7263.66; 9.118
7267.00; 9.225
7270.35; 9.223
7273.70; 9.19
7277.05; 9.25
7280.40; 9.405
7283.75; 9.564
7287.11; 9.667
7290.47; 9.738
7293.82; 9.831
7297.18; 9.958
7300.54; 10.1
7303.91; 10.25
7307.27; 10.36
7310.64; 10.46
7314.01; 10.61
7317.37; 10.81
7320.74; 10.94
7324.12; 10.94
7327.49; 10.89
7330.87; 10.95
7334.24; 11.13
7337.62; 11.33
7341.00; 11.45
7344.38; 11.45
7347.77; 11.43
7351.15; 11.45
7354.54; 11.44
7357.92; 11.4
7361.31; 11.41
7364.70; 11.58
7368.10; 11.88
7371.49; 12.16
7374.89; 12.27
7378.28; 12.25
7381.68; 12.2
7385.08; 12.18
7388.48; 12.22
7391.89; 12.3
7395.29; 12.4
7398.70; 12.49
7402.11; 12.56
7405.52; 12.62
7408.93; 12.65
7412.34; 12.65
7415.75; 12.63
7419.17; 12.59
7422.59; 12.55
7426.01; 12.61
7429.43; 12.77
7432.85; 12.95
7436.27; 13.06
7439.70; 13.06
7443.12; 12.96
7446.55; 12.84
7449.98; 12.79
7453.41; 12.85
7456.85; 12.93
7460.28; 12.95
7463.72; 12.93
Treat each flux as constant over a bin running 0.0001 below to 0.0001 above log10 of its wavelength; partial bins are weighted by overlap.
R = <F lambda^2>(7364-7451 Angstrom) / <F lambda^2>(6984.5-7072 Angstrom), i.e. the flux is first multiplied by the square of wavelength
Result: 1.5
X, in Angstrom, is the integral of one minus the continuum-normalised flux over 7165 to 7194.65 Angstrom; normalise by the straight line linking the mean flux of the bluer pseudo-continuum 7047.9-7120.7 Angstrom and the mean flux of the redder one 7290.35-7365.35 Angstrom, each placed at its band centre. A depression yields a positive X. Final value 7.5 Angstrom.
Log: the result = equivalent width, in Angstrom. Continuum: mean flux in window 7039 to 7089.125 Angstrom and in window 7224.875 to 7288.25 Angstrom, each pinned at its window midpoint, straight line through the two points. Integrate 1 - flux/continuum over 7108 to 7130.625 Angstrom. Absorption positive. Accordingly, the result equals 4.7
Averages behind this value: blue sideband 8.77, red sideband 8.67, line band 6.93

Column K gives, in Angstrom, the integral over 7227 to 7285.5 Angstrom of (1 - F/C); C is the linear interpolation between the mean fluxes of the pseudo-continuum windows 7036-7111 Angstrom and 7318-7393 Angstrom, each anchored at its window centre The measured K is 9.8 Angstrom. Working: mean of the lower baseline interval 8.19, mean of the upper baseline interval 11.6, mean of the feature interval 8.66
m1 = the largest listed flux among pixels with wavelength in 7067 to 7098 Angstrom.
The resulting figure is 8.212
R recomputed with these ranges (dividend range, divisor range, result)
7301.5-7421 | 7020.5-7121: 1.52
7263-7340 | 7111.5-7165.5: 1.74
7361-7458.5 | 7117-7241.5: 2.01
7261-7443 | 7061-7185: 1.82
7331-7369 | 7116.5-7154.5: 2.04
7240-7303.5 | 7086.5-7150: 1.51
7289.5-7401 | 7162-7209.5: 1.77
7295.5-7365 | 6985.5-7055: 1.26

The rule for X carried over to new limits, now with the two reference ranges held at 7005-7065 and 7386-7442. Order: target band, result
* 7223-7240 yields 5.2 Angstrom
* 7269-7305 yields 6.0 Angstrom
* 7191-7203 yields 4.3 Angstrom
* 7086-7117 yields 10.0 Angstrom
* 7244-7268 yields 5.5 Angstrom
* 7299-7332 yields 3.3 Angstrom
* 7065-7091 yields 5.5 Angstrom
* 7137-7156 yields 8.9 Angstrom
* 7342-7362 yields 1.1 Angstrom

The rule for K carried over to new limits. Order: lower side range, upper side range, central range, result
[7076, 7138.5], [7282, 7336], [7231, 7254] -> 2.6 Angstrom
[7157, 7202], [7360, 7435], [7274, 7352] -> -2.5 Angstrom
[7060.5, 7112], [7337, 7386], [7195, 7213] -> 4.8 Angstrom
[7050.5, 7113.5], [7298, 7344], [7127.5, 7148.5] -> 7.4 Angstrom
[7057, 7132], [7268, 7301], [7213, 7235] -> 3.6 Angstrom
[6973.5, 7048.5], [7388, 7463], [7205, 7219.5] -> 5.5 Angstrom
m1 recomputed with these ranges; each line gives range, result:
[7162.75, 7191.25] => 7.079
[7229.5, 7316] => 10.61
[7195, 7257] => 8.809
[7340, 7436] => 12.95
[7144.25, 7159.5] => 6.187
